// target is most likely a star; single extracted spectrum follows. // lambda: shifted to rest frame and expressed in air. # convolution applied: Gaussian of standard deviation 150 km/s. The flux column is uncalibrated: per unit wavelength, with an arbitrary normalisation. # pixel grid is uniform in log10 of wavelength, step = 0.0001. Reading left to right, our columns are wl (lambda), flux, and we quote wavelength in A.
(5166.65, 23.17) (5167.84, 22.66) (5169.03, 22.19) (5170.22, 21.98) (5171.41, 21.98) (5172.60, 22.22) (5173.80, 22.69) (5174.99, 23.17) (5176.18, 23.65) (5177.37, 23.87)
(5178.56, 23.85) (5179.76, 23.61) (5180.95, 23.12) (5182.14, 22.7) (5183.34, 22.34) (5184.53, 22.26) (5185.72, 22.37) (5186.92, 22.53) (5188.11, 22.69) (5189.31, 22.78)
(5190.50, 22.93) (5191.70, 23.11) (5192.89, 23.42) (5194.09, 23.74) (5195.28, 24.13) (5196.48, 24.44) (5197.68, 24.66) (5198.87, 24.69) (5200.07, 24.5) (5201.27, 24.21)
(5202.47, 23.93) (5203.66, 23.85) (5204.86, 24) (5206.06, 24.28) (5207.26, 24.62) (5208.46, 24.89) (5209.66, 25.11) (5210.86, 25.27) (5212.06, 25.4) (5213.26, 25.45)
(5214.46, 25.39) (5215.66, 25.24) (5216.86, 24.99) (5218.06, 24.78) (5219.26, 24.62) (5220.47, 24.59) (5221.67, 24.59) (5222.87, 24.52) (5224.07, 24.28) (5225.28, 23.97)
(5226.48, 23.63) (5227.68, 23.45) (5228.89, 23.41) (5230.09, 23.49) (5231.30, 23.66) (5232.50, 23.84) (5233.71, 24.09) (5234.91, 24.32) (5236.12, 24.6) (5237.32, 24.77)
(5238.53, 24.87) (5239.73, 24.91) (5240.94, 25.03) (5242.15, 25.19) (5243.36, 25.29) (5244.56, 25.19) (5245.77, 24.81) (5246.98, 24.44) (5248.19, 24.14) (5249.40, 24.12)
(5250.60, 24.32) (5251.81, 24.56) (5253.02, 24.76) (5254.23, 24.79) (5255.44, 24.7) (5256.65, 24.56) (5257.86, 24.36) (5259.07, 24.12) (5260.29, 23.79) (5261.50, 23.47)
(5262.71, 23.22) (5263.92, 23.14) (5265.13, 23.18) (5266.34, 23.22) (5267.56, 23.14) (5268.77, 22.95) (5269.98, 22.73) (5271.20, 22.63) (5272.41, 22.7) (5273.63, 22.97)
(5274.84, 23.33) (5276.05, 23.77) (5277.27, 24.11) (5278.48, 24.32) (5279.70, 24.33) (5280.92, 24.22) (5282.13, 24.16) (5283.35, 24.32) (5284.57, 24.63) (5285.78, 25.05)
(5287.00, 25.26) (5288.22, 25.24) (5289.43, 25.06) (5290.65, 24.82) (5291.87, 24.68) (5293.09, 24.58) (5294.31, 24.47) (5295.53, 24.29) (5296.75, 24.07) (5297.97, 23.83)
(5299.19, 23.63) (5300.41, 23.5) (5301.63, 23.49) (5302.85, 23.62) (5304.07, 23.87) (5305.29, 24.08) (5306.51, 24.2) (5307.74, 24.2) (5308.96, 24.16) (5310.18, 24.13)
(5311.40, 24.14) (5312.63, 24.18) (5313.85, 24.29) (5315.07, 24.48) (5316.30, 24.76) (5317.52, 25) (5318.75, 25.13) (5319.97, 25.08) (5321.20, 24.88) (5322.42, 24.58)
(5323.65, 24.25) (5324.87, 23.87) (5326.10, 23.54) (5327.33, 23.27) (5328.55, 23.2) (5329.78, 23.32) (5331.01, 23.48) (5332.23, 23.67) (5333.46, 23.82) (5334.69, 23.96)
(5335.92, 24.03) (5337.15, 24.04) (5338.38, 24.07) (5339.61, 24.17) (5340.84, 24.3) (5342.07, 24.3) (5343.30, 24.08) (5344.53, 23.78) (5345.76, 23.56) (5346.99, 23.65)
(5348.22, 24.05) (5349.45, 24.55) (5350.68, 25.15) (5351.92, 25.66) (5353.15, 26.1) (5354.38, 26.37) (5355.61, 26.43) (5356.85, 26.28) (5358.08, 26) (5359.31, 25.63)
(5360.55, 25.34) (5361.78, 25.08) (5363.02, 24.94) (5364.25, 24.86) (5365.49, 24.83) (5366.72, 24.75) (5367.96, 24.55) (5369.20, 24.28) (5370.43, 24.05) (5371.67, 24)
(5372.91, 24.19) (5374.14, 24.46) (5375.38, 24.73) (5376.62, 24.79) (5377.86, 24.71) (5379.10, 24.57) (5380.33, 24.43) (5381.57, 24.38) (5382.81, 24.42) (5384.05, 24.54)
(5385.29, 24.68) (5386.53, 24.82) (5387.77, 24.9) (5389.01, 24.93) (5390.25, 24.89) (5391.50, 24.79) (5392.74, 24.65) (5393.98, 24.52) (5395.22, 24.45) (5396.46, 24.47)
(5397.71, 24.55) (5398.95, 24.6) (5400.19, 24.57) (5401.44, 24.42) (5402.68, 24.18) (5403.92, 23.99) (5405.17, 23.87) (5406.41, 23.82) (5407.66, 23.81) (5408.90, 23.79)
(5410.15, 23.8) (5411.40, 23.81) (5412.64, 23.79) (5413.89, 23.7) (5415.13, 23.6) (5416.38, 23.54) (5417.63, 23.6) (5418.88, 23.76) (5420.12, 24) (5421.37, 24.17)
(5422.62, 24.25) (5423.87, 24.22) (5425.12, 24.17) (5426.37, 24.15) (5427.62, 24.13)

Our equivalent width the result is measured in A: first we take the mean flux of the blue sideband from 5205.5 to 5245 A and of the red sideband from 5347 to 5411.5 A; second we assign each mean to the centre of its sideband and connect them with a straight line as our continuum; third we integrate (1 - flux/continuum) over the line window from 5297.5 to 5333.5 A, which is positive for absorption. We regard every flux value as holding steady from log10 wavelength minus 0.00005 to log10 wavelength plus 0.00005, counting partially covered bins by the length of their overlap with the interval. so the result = 0.9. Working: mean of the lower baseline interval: 24.6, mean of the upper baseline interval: 24.7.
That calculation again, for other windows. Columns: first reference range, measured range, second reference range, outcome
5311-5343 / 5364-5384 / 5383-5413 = -0.17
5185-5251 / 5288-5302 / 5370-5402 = 0.07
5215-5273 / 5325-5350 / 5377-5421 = 0.39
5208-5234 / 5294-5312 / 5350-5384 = 0.58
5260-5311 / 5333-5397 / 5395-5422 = -1.86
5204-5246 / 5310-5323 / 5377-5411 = -0.07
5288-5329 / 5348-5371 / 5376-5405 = -0.74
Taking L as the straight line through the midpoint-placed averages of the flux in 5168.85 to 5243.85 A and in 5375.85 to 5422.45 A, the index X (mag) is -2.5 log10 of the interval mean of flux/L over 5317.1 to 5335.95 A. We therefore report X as 0.004 mag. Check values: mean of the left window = 23.9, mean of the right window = 24.3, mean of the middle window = 24.1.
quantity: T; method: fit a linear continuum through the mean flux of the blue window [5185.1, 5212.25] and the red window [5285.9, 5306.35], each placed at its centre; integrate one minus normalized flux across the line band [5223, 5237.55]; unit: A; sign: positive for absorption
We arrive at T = 0.1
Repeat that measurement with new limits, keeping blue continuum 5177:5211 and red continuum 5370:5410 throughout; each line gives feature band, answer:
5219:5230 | -0.1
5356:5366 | -0.4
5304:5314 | 0.0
